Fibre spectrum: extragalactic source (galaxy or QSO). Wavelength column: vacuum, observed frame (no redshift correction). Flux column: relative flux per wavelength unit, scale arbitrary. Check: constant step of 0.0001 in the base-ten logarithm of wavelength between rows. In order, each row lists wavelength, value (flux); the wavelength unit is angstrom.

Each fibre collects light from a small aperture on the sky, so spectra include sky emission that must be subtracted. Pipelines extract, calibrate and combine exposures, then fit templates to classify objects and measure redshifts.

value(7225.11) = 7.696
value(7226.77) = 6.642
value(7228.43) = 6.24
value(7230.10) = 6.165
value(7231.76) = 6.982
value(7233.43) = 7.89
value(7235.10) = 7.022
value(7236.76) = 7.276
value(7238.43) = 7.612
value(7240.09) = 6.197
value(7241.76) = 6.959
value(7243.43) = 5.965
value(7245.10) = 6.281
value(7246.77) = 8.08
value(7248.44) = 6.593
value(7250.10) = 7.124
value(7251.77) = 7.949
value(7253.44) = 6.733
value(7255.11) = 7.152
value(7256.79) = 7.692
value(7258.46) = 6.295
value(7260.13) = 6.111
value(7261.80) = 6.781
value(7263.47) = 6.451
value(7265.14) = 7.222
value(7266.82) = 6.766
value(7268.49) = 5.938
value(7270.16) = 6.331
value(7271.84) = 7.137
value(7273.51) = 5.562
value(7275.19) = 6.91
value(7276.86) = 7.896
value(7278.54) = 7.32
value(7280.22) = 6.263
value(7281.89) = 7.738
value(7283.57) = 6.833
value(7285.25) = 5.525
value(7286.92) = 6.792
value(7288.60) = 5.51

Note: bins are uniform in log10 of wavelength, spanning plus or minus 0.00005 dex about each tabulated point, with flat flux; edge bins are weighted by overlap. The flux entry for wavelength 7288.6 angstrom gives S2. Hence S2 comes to 5.51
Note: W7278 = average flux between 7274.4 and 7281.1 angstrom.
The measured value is 7.11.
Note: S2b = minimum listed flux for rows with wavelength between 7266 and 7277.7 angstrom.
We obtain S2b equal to 5.562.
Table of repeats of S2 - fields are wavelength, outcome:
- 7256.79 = 7.692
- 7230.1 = 6.165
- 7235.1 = 7.022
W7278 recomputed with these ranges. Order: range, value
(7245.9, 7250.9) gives 7.27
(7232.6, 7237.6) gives 7.39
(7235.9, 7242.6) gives 7.02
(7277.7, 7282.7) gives 7.1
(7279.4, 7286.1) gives 6.6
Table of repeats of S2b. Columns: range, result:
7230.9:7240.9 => 6.197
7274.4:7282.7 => 6.263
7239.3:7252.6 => 5.965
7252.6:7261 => 6.111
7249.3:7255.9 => 6.733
